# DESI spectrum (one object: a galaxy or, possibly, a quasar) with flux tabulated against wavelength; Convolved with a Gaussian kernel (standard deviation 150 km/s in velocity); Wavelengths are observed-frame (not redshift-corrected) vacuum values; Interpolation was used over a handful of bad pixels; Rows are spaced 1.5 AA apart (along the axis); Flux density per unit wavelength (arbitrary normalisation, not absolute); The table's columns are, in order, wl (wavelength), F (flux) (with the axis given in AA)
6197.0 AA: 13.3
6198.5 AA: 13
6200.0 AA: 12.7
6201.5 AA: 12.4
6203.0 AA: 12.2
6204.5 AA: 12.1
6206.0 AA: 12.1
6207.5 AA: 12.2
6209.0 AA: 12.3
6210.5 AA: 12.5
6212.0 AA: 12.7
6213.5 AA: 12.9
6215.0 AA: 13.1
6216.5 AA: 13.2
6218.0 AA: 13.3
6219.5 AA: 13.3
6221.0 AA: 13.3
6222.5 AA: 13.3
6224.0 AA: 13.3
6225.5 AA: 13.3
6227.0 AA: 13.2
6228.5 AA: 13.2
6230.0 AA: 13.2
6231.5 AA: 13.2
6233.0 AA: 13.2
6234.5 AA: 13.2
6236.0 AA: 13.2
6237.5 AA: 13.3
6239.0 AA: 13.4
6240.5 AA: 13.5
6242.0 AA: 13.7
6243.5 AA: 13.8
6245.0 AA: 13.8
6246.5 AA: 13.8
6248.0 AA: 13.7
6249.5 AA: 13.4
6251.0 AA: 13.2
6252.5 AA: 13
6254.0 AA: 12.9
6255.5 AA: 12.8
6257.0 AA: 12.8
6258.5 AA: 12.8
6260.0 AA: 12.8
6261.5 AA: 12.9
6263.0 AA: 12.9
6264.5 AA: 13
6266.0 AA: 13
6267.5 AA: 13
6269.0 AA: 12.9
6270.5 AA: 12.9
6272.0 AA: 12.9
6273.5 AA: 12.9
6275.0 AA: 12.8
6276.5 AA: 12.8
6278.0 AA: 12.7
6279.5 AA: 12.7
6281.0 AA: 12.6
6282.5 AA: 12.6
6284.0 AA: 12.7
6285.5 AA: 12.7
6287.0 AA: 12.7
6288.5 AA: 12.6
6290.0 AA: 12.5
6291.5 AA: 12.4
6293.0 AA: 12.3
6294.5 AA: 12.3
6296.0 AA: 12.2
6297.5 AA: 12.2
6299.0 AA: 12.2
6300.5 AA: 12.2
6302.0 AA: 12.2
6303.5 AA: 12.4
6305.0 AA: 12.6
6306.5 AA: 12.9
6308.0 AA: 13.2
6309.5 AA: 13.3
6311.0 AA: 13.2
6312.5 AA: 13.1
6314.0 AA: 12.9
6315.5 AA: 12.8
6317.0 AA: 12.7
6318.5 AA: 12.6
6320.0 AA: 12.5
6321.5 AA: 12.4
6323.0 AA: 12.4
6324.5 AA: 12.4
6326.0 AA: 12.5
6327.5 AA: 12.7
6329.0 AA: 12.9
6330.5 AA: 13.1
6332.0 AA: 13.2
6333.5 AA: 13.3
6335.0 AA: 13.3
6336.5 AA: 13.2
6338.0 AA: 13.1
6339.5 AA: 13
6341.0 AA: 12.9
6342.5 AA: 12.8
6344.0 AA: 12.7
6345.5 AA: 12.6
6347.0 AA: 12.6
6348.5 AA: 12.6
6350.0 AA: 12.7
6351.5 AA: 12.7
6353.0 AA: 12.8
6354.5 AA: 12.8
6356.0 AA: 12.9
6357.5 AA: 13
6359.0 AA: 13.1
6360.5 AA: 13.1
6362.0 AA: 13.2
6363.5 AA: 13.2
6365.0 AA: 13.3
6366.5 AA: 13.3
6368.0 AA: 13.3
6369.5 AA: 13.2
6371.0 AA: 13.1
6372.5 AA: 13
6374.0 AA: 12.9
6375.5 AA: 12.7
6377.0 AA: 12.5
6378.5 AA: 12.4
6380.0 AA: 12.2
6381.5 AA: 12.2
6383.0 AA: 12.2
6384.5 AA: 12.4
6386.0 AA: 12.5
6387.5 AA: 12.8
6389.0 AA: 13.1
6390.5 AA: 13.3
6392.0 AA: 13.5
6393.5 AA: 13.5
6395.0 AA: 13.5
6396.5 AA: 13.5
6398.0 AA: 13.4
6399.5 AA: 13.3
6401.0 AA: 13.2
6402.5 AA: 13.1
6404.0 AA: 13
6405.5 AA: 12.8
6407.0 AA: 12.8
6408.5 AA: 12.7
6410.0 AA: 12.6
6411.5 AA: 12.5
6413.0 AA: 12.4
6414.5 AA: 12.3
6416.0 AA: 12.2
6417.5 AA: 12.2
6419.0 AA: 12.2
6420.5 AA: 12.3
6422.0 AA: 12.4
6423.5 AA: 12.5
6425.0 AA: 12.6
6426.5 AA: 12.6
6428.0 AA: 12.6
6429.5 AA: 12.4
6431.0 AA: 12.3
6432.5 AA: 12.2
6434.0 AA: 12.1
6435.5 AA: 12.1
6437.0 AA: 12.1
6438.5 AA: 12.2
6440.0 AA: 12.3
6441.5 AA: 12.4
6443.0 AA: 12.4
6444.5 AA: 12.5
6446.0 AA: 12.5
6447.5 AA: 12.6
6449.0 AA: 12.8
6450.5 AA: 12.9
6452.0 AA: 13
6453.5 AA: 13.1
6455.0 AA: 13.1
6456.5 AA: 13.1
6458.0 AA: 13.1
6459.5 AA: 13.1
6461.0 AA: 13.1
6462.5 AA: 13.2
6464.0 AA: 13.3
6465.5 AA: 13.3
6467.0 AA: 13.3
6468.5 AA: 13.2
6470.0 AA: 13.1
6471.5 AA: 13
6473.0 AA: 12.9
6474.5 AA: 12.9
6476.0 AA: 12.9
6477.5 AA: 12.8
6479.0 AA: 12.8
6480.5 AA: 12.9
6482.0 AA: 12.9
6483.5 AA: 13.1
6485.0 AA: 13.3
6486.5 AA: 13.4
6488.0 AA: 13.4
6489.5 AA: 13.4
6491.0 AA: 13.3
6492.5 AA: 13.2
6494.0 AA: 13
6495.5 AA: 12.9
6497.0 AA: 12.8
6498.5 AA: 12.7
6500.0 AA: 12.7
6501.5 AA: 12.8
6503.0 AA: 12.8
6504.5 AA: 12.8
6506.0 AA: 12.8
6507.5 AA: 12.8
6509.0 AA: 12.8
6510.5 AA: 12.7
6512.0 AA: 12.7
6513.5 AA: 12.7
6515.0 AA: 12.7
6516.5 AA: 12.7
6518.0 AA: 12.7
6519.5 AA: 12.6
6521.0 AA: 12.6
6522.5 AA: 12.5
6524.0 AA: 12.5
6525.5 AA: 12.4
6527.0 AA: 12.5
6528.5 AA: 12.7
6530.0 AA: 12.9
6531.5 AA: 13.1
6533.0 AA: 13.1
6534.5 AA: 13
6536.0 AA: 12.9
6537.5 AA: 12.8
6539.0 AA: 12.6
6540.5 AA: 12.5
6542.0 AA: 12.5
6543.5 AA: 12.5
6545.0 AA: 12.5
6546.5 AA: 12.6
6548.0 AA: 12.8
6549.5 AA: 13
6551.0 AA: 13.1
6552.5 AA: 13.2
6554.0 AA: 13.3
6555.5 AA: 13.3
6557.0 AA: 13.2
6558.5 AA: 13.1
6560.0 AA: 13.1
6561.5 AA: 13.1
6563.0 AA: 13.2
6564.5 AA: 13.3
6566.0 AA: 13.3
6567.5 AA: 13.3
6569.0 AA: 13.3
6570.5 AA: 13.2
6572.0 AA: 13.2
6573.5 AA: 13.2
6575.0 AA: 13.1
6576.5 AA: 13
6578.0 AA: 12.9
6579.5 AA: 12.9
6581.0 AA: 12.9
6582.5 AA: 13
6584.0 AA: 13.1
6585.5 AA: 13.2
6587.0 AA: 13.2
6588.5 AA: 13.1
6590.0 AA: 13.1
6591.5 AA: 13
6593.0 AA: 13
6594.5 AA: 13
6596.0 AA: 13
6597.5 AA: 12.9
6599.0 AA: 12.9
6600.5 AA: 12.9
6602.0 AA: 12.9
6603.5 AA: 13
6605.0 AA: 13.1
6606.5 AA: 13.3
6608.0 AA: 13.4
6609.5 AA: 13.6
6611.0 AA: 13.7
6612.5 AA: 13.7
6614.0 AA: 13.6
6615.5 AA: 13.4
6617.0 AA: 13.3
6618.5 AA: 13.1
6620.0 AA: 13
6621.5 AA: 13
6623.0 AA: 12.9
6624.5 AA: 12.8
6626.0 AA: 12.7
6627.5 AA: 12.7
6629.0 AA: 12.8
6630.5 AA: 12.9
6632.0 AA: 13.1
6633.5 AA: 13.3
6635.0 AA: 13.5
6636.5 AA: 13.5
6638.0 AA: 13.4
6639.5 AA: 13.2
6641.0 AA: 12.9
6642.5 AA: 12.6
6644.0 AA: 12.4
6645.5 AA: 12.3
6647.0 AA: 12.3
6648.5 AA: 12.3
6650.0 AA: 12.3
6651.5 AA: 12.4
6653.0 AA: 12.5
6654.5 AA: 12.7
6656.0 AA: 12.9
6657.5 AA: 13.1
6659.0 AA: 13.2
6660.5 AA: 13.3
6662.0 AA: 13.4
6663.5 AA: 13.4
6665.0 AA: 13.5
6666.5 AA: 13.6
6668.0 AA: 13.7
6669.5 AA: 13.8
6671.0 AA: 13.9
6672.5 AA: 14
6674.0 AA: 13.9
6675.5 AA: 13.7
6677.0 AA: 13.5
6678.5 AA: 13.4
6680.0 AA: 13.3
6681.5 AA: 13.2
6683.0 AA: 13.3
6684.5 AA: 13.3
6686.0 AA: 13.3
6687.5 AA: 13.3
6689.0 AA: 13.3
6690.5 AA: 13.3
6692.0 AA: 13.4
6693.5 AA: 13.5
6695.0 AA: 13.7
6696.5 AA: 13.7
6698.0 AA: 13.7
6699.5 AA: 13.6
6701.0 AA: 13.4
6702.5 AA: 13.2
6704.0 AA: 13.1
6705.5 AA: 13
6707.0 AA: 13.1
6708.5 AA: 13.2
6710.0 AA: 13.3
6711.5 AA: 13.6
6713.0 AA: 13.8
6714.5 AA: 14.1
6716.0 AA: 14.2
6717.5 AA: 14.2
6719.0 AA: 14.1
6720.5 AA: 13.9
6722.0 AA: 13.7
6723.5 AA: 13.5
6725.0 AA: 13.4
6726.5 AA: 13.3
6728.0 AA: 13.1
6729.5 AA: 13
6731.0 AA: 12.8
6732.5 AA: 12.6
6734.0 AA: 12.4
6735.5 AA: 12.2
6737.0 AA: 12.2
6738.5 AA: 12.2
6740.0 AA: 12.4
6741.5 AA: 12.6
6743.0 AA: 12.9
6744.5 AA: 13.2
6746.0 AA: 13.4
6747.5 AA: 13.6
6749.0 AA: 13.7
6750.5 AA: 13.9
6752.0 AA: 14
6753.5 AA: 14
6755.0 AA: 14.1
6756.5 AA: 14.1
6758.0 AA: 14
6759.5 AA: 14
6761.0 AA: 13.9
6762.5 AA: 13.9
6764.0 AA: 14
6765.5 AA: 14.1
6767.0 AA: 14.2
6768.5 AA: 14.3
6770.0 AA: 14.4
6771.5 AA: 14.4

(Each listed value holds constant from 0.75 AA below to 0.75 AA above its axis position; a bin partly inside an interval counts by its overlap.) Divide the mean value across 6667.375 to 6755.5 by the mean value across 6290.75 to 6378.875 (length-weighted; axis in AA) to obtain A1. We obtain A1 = 1.05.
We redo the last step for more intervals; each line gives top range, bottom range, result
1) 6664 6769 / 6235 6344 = 1.05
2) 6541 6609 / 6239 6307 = 1.02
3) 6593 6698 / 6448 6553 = 1.02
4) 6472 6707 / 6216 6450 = 1.02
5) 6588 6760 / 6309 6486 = 1.03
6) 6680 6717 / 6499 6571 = 1.05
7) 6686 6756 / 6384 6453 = 1.05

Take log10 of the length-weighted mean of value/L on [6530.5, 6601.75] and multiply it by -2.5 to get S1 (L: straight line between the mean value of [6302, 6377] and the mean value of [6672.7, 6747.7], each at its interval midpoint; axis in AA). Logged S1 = 0.01 mag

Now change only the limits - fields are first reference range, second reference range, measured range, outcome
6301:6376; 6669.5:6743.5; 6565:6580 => 0.00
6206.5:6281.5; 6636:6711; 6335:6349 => 0.02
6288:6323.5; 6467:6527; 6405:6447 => 0.03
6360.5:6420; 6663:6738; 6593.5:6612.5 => 0.01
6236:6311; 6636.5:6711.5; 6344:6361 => 0.01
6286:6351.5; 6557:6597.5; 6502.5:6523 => 0.03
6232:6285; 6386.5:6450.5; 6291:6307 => 0.05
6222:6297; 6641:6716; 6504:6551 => 0.04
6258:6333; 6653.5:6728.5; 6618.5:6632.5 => 0.04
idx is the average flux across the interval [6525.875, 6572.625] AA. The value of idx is 13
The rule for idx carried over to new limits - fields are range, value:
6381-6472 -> 12.8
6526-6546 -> 12.7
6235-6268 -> 13.2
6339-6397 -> 12.9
